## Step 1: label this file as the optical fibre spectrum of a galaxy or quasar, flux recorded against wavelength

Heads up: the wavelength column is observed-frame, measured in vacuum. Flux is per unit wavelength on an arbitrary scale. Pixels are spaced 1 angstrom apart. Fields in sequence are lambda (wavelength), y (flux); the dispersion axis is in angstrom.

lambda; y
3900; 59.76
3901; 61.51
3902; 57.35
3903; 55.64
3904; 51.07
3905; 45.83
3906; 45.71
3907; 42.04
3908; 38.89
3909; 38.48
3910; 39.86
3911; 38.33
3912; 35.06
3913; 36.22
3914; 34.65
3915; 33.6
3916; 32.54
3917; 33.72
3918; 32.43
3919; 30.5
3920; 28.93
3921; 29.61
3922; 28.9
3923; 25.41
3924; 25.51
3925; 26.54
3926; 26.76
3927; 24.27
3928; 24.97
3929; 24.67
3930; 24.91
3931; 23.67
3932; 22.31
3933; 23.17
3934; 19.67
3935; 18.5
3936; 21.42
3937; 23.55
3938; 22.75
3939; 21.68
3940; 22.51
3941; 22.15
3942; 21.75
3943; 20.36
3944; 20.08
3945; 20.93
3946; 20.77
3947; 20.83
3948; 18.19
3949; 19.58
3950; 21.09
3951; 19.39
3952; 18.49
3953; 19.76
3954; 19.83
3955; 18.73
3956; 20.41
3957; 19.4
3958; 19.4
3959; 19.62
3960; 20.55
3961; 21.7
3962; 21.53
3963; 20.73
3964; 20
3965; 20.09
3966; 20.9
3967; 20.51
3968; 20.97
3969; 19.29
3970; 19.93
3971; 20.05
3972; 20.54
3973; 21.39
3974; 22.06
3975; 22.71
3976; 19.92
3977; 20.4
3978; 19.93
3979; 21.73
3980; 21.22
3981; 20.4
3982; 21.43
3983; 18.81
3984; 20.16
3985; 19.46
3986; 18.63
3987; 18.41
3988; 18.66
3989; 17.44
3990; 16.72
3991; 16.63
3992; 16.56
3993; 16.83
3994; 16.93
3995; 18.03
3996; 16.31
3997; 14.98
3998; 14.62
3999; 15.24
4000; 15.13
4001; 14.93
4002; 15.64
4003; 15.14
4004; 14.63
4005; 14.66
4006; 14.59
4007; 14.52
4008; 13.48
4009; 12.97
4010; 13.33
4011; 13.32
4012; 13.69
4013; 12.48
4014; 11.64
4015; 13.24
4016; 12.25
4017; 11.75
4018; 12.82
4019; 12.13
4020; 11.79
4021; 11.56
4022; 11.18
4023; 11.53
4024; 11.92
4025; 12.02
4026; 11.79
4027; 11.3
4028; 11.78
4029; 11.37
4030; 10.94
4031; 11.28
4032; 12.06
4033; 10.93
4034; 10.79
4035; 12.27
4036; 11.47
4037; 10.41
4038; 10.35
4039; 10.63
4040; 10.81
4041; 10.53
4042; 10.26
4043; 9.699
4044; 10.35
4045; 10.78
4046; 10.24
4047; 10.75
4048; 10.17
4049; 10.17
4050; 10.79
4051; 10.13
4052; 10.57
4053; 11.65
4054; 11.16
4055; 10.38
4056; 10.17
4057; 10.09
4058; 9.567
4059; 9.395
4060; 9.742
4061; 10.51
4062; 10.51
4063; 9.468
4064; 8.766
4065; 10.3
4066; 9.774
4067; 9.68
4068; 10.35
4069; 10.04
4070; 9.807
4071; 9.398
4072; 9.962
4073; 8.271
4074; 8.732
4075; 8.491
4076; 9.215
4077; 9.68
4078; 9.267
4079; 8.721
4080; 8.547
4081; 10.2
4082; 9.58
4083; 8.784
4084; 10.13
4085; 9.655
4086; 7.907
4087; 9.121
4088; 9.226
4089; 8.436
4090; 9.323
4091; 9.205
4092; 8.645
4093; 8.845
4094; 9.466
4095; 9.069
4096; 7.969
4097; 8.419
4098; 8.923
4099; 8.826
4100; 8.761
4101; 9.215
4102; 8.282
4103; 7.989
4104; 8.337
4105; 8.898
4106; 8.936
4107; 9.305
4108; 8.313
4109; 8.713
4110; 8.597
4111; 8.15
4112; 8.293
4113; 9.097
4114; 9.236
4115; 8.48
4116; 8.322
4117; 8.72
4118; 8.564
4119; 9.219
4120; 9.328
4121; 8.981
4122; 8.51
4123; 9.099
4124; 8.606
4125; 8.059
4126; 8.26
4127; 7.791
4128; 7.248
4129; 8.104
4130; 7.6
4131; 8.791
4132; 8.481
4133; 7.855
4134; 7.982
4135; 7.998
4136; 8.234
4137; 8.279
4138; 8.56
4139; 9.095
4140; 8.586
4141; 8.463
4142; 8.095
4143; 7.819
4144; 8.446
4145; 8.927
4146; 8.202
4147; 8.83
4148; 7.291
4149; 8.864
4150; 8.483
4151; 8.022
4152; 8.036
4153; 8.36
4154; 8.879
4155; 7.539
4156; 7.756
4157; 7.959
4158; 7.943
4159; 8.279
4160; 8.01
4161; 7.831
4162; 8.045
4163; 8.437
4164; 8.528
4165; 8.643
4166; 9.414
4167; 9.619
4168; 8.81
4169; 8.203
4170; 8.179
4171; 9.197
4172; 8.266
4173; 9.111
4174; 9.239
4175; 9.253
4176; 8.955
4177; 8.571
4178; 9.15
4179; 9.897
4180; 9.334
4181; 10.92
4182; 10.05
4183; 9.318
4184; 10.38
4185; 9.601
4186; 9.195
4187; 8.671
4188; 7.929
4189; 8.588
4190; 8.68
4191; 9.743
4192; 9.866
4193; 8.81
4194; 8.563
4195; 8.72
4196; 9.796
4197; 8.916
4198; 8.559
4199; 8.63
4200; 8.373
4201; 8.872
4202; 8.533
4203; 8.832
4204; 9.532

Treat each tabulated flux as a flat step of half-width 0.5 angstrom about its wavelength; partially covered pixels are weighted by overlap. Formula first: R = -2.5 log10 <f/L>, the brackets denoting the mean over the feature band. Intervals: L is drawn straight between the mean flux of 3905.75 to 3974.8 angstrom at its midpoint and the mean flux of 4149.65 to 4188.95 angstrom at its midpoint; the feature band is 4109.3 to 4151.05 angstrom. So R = 0.33 mag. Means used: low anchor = 24.7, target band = 8.42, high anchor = 8.77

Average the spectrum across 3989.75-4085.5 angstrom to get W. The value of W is 11.6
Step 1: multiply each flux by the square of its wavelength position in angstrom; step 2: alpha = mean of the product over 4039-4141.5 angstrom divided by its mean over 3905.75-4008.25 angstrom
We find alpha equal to 0.4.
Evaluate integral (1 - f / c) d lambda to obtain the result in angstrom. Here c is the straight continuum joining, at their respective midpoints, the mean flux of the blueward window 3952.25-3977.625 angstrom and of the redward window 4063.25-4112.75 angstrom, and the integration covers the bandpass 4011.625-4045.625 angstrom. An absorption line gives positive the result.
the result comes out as 7.2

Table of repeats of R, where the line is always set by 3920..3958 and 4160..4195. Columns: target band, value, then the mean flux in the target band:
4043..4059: 0.47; 10.4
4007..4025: 0.40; 12.5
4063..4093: 0.49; 9.28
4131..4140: 0.33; 8.35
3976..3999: 0.07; 18.3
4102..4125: 0.40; 8.69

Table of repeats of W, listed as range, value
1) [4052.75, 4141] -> 8.99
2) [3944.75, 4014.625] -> 18.3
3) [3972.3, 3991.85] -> 19.7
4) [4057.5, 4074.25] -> 9.68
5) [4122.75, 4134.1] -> 8.14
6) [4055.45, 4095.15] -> 9.41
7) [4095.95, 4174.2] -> 8.46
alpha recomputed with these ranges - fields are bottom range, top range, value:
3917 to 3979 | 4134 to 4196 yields 0.44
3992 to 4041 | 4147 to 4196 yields 0.73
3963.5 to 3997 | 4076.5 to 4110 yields 0.49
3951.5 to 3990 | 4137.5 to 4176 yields 0.46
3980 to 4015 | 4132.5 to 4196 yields 0.59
